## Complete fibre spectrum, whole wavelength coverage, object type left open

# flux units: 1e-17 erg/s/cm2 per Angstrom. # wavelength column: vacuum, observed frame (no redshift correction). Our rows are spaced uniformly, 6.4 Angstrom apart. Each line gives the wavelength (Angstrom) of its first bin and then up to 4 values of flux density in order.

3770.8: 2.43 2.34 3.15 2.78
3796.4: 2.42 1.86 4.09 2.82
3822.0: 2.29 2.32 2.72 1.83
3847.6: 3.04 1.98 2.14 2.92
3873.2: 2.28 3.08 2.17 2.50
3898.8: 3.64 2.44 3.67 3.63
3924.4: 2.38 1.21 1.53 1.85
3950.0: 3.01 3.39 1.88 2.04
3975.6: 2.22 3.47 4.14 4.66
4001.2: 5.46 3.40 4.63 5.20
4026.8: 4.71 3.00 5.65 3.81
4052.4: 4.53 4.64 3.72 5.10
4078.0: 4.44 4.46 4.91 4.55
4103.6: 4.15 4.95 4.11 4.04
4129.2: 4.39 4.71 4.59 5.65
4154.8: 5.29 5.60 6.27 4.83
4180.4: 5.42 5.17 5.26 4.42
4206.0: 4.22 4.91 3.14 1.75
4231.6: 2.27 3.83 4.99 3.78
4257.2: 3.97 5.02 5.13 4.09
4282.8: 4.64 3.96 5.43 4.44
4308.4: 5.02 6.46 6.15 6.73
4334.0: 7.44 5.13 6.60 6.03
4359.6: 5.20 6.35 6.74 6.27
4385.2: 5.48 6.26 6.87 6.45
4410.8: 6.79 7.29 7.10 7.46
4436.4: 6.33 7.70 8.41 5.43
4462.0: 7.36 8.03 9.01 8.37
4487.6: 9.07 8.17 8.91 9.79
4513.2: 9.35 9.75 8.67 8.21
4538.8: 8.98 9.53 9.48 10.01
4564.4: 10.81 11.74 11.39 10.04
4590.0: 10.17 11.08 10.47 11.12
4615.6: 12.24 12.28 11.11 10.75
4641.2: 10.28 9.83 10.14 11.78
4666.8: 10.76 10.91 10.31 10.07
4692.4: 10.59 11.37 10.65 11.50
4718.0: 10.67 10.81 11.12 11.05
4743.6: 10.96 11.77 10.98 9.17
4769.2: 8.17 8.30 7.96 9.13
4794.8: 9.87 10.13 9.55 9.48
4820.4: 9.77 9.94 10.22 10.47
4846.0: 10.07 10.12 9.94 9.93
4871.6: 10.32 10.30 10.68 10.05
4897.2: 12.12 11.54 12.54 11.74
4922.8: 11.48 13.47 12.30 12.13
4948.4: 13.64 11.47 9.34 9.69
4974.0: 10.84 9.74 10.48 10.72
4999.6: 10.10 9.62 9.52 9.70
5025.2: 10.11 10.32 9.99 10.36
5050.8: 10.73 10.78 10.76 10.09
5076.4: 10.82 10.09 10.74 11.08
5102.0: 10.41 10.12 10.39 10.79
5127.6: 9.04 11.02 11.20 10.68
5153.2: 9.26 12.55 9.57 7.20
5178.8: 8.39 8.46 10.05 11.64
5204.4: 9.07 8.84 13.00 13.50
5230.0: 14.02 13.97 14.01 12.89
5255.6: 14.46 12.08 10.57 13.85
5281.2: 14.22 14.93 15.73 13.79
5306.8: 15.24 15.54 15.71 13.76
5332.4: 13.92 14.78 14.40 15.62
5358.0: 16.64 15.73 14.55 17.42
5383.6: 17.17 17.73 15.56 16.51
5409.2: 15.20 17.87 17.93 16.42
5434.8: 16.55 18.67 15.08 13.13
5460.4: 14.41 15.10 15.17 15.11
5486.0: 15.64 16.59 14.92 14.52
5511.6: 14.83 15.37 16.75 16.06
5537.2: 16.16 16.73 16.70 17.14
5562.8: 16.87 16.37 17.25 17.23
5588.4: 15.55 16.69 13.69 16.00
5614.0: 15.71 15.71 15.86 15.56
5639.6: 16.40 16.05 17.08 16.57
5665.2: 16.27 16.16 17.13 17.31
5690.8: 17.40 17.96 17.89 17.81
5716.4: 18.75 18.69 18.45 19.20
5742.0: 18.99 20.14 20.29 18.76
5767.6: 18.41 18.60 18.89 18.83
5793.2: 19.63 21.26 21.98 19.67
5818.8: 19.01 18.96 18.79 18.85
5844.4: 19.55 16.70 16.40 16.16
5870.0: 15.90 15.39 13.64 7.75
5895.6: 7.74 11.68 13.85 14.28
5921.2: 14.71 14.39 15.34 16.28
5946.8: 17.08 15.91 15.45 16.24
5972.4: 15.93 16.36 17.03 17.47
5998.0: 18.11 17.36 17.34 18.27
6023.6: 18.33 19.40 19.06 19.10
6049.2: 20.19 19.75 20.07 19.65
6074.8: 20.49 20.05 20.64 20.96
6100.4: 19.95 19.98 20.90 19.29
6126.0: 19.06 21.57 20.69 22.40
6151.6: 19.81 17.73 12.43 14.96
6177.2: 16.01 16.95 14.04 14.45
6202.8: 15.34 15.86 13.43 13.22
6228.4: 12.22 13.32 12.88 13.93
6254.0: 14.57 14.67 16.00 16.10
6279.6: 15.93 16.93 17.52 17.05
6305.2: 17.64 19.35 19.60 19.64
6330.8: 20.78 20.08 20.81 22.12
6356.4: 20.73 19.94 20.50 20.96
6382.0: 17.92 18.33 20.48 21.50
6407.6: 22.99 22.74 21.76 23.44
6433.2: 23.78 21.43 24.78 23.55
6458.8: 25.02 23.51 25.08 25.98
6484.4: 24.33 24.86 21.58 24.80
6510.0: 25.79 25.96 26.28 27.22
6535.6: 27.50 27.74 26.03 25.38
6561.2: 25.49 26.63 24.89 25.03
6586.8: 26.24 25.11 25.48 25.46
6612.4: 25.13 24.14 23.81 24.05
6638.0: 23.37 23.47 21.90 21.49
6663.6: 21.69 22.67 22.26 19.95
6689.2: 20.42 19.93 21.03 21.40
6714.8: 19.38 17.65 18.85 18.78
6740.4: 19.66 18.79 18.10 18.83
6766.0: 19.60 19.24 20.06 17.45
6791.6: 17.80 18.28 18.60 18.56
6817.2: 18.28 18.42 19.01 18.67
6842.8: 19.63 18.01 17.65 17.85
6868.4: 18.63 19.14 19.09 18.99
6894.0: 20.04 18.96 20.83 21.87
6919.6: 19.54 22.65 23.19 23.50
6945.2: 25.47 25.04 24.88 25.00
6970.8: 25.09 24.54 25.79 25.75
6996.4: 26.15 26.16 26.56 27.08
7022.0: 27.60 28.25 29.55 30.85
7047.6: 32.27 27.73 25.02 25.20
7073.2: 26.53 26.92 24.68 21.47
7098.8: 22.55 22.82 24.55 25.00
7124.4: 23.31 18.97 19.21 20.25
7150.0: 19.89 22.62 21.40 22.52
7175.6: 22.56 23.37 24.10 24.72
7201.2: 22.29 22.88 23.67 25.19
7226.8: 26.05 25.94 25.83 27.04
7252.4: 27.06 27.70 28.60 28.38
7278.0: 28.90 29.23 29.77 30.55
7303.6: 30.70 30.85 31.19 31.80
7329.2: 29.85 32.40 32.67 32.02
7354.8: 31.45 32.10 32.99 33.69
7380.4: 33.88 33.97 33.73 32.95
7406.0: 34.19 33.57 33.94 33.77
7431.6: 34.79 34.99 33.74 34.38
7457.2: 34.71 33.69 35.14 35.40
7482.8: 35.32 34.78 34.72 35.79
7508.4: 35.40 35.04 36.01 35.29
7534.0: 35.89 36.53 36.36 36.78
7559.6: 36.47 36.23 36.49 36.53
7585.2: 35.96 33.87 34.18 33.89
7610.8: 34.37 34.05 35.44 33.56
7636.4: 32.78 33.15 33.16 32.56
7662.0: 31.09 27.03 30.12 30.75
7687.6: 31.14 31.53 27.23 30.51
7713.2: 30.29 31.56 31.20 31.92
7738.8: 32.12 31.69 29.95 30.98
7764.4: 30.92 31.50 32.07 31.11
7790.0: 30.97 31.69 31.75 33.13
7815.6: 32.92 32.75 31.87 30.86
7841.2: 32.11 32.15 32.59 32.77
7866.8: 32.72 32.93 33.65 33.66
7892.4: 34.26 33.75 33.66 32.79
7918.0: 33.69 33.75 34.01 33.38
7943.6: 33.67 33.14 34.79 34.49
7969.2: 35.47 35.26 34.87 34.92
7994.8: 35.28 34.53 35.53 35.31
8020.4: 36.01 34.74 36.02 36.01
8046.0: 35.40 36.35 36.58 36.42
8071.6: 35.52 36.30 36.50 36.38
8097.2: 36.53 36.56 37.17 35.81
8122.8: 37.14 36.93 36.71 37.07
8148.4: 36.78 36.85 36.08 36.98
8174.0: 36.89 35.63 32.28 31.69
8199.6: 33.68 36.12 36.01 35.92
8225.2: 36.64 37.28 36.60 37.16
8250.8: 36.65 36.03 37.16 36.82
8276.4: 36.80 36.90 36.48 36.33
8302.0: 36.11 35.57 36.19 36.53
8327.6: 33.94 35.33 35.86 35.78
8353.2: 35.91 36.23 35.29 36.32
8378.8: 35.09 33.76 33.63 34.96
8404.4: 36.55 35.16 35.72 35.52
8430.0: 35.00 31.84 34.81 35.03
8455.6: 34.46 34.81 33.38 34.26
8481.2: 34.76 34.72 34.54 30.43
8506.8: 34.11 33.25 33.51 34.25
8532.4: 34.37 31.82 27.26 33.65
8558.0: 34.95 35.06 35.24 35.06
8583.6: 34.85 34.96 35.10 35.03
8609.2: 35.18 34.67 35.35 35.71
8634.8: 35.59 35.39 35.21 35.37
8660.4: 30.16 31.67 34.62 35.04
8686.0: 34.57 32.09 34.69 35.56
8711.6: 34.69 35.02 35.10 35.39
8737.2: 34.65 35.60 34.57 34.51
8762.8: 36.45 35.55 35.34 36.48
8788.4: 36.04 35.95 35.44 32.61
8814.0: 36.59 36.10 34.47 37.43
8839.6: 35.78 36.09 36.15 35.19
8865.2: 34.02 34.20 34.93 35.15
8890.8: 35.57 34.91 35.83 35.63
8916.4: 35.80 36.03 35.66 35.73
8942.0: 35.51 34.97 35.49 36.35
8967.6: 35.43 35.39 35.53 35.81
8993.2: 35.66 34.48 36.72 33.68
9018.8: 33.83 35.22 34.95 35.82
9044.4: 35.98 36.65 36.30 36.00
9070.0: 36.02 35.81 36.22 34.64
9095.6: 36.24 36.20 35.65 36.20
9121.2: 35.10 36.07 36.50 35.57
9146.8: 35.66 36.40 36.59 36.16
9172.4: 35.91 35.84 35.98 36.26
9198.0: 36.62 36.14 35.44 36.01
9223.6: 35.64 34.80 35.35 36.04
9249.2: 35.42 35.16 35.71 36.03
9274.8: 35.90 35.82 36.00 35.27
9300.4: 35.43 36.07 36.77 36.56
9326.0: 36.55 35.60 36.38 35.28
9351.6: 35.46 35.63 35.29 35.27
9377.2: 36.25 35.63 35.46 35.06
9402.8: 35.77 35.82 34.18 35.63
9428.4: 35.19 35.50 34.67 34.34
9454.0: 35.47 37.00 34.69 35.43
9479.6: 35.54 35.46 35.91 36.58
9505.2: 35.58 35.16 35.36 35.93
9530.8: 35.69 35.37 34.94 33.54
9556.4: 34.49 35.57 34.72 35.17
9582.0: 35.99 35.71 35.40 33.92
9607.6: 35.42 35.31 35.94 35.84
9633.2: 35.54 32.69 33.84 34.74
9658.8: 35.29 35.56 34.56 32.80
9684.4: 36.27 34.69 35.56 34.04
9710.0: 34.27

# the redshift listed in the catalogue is 0.000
